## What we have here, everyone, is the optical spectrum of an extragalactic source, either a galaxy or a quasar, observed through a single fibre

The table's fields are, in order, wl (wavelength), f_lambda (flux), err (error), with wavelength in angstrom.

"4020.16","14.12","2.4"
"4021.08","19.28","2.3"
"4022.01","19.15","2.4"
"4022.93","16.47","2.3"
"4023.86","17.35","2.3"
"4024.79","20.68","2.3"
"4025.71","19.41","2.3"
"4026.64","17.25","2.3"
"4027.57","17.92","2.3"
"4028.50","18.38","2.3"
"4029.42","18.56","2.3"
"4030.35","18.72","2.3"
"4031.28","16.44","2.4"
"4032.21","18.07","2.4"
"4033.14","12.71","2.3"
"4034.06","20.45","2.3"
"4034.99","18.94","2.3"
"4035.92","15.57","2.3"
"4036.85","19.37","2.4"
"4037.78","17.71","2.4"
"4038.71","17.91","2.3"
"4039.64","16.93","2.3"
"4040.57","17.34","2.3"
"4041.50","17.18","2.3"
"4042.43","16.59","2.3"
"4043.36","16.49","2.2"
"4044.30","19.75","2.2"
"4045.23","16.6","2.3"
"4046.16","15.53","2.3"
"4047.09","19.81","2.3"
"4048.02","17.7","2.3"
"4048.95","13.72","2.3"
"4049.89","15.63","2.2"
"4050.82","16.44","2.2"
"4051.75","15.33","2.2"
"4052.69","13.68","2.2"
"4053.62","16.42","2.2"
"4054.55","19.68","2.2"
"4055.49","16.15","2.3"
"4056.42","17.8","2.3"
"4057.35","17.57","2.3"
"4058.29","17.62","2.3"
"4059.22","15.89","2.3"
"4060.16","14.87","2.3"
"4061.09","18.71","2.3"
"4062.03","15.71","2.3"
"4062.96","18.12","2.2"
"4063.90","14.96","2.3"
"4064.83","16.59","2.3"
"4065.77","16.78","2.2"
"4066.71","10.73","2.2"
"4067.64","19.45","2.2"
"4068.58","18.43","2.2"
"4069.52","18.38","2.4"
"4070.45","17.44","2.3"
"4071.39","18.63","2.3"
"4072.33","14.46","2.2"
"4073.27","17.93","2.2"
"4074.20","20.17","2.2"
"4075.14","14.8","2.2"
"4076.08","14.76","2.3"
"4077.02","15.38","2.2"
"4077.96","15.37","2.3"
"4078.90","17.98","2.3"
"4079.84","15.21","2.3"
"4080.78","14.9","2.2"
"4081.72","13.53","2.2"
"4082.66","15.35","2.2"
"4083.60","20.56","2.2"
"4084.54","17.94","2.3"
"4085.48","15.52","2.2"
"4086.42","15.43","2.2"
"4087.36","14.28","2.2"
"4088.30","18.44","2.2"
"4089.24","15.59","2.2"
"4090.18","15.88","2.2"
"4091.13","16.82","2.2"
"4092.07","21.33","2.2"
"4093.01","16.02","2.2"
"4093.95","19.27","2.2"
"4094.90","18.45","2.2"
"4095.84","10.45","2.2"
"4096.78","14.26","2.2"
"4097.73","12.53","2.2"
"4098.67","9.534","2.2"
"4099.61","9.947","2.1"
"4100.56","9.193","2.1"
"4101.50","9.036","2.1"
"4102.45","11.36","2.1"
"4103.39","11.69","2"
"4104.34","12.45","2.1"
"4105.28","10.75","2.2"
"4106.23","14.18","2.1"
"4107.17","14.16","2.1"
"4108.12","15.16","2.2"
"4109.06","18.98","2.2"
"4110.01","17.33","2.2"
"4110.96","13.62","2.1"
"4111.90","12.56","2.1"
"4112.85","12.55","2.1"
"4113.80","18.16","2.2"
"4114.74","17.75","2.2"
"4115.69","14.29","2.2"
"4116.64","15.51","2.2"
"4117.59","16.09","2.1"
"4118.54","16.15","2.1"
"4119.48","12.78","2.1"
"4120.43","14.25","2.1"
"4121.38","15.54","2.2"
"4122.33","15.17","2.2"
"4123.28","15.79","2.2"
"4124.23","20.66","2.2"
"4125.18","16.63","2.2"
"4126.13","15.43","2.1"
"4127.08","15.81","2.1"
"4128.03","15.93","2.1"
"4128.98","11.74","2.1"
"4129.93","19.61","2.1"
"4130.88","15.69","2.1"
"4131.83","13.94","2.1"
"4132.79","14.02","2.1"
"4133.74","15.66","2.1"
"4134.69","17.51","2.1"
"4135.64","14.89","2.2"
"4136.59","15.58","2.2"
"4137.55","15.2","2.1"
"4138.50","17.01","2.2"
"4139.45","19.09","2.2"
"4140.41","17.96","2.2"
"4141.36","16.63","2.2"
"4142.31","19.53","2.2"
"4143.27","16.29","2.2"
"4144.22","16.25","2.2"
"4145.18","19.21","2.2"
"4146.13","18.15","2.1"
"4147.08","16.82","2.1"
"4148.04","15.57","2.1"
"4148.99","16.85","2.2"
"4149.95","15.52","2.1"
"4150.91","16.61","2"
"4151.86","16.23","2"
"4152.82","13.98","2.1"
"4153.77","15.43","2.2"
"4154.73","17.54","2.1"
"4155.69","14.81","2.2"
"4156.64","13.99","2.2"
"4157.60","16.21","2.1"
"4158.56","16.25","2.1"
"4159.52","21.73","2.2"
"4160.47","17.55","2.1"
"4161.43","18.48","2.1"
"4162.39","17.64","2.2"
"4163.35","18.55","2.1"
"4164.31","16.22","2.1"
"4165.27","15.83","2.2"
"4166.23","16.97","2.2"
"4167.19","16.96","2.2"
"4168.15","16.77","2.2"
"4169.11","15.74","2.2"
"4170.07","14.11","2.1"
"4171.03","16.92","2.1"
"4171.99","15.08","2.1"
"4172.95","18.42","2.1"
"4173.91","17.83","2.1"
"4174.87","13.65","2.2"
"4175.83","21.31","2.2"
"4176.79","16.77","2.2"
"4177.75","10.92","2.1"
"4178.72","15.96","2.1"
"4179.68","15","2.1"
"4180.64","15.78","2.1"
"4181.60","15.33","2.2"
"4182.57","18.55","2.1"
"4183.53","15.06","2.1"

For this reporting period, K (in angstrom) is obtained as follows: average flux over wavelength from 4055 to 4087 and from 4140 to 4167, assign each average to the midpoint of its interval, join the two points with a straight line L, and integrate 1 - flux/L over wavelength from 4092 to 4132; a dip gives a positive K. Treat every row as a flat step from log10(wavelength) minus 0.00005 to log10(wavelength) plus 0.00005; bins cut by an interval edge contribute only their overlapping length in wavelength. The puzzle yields 5.0 angstrom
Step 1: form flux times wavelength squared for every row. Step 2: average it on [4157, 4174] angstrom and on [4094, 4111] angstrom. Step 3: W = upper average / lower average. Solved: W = 1.3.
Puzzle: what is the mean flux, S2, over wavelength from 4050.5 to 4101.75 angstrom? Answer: 15.9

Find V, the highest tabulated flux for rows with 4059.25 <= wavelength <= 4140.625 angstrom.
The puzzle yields 21.33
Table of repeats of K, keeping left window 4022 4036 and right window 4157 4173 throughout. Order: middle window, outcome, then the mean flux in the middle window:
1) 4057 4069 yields 0.76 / 16.5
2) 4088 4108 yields 4.10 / 13.9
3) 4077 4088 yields 0.95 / 16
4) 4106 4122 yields 1.90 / 15.3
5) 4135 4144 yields 0.12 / 16.9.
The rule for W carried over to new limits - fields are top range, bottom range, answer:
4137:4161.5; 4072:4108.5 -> 1.17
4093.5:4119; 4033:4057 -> 0.84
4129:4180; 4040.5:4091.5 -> 1.04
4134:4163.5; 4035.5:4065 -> 1.05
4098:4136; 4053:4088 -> 0.90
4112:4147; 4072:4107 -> 1.11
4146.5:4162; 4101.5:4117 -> 1.18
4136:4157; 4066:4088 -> 1.04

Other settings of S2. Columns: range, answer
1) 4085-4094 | 16.8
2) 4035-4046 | 17.4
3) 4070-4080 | 16.6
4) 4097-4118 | 13.5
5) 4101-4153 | 15.6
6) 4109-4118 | 15.5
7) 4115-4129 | 15.6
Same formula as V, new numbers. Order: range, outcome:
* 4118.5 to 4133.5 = 20.66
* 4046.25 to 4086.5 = 20.56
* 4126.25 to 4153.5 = 19.61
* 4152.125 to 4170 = 21.73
